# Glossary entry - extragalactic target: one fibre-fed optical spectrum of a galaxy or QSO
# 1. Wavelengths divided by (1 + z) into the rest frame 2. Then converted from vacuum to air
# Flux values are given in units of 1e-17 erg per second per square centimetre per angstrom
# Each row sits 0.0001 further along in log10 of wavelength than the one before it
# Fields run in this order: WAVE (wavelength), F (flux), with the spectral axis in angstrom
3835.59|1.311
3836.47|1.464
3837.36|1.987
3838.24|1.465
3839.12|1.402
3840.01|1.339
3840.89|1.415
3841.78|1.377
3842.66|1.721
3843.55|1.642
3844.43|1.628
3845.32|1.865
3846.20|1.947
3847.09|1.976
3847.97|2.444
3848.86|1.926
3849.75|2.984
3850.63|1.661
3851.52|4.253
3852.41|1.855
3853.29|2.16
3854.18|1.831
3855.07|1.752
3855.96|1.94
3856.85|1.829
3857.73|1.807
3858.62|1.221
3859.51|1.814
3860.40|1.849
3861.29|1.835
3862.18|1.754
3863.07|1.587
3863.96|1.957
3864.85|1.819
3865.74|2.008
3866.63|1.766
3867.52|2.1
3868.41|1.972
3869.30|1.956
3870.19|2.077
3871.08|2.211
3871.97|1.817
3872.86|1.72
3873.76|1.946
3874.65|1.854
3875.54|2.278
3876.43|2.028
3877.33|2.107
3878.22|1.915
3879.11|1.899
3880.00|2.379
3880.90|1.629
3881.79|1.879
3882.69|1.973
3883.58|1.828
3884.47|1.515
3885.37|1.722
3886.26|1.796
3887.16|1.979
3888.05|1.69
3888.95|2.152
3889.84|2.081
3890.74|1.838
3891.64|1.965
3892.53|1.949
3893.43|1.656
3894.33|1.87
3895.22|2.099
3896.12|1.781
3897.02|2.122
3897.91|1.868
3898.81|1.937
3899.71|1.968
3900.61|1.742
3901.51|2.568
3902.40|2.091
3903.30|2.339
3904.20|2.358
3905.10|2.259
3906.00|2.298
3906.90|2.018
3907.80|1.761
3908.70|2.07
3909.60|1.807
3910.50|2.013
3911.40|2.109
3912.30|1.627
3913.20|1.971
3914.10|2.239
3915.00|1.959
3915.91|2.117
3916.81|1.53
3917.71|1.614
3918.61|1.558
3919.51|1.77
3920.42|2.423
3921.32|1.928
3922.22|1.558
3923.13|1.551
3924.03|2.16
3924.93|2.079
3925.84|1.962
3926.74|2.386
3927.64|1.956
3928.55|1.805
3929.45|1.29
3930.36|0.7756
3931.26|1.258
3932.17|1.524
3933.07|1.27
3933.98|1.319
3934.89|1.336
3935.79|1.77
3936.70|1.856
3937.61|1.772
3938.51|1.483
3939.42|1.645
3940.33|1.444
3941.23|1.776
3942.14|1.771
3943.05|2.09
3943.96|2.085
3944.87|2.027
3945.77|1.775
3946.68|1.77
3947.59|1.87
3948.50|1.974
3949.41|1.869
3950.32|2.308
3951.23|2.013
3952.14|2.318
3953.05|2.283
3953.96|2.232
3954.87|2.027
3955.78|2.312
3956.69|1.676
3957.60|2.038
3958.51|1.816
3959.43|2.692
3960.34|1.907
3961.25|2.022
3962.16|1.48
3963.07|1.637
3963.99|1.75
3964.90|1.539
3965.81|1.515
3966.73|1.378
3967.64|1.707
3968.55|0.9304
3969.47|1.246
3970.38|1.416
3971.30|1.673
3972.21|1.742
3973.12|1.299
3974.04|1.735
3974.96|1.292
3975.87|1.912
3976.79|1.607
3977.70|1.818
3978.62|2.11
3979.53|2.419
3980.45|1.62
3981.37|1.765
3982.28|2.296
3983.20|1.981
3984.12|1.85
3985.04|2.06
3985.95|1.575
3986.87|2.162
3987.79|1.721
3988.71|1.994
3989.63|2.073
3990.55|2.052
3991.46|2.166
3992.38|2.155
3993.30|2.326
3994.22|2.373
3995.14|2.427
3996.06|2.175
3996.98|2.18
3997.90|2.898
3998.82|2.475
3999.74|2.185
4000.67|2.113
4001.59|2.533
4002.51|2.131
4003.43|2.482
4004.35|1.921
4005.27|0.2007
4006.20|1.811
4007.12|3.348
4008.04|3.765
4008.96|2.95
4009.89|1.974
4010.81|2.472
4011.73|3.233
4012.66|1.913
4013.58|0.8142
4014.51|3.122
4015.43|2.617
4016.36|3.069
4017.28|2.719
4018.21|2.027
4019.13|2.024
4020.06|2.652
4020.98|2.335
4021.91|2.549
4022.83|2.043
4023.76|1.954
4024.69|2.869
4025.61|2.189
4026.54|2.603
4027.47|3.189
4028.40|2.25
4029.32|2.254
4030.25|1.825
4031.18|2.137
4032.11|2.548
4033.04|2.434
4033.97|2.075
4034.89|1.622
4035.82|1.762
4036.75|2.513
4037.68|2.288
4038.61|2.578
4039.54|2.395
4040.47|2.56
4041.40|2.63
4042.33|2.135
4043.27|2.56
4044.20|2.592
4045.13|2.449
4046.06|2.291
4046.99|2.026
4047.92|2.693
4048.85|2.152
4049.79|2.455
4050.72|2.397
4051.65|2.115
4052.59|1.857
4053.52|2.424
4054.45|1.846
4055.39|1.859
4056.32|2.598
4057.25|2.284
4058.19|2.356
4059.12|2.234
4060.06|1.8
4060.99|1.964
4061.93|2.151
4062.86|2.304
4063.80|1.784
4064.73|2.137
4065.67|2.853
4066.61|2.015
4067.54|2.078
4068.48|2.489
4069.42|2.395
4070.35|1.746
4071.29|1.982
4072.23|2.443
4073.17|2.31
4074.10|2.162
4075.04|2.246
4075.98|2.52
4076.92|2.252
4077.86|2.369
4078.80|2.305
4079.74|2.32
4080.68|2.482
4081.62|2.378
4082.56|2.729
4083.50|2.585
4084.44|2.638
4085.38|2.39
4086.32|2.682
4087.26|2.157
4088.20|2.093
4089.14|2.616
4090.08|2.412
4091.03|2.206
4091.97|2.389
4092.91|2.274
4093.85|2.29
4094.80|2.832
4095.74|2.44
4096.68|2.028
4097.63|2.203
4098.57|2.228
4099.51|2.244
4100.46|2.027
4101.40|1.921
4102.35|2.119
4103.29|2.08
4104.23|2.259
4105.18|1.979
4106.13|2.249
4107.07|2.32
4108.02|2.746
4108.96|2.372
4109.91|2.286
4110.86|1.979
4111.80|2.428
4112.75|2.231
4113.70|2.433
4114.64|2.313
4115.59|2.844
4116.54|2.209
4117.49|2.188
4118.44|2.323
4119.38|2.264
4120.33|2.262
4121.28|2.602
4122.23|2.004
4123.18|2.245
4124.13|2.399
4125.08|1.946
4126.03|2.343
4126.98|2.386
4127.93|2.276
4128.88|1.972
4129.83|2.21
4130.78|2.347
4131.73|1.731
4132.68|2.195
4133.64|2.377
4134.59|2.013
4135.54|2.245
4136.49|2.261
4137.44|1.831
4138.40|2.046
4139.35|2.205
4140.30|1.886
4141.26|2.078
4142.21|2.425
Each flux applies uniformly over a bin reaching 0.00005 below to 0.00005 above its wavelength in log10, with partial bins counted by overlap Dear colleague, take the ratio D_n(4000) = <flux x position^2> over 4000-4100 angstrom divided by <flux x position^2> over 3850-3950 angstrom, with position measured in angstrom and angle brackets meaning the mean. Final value 1.32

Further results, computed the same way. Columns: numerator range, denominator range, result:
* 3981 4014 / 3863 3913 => 1.18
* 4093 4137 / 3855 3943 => 1.35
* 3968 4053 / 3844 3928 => 1.18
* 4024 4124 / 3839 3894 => 1.34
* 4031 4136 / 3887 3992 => 1.32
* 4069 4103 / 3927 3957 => 1.39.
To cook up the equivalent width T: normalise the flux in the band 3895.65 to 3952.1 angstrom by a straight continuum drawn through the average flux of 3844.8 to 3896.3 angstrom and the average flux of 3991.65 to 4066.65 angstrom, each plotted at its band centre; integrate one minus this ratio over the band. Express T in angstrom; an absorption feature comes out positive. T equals 5.70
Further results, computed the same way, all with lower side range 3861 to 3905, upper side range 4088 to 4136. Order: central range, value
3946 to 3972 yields 2.8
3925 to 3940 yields 3.1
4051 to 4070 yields 0.1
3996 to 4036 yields -3.8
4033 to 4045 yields -0.9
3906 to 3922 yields 0.6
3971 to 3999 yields 1.3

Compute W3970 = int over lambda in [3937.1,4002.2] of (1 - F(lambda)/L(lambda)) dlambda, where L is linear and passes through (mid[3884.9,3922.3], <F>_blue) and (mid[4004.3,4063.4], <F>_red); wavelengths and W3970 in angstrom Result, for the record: 6.6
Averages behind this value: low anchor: 1.96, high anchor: 2.31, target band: 1.92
